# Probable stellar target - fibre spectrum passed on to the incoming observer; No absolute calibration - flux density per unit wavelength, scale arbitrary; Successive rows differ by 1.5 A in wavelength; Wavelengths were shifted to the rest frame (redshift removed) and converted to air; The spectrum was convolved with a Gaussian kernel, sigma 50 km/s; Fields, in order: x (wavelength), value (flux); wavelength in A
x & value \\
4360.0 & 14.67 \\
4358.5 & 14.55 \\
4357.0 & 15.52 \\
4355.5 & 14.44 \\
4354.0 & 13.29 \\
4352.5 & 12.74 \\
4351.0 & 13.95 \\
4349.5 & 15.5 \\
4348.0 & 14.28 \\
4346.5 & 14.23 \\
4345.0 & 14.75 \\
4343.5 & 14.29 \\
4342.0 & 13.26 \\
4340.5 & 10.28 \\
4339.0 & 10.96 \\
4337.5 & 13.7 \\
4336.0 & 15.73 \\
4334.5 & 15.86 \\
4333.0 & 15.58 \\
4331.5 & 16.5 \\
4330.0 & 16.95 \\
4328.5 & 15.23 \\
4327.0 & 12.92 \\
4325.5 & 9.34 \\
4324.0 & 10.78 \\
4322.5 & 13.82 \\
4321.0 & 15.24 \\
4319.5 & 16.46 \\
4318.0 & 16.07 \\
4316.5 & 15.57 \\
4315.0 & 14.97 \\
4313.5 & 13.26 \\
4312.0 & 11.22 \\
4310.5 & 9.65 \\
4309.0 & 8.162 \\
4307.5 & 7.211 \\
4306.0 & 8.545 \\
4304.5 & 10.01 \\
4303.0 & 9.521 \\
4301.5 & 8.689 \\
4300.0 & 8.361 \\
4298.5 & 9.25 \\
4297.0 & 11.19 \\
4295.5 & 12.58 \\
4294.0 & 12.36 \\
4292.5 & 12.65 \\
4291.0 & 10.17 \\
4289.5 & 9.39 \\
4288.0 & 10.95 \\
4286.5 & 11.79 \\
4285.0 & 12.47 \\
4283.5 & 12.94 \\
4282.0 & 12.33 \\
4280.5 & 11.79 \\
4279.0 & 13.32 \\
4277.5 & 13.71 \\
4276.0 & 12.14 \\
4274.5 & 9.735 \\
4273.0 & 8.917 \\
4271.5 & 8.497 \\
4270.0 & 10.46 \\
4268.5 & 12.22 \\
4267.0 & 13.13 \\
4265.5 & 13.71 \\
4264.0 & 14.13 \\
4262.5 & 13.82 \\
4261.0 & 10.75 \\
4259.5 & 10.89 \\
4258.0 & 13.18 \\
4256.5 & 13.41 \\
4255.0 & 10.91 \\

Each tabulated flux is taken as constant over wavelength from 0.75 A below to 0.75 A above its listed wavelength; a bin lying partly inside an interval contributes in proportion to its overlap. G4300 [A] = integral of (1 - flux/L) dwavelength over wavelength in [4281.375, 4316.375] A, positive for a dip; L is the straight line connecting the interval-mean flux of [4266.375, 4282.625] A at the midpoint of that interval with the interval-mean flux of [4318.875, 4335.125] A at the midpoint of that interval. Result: 5.3 A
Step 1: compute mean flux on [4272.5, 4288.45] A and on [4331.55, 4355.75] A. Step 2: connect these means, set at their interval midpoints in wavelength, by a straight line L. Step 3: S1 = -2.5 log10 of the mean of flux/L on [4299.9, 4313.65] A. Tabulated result 0.339 mag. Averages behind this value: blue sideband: 11.9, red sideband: 14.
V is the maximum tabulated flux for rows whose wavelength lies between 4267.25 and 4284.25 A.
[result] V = 13.71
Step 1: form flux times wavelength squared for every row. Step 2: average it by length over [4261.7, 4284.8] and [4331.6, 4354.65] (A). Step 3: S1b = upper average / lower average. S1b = 1.20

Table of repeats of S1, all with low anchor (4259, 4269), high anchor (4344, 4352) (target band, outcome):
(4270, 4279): 0.20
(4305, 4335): 0.06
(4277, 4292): 0.11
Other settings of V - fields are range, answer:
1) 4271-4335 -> 16.95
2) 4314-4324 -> 16.46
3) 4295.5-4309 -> 12.58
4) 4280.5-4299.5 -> 12.94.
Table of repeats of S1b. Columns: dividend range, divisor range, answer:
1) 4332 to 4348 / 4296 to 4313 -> 1.51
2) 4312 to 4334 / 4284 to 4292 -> 1.32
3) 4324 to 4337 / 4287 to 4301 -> 1.37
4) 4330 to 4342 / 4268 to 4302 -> 1.31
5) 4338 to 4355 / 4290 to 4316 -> 1.31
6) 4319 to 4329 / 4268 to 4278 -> 1.27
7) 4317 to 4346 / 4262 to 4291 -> 1.23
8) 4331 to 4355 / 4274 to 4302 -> 1.26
